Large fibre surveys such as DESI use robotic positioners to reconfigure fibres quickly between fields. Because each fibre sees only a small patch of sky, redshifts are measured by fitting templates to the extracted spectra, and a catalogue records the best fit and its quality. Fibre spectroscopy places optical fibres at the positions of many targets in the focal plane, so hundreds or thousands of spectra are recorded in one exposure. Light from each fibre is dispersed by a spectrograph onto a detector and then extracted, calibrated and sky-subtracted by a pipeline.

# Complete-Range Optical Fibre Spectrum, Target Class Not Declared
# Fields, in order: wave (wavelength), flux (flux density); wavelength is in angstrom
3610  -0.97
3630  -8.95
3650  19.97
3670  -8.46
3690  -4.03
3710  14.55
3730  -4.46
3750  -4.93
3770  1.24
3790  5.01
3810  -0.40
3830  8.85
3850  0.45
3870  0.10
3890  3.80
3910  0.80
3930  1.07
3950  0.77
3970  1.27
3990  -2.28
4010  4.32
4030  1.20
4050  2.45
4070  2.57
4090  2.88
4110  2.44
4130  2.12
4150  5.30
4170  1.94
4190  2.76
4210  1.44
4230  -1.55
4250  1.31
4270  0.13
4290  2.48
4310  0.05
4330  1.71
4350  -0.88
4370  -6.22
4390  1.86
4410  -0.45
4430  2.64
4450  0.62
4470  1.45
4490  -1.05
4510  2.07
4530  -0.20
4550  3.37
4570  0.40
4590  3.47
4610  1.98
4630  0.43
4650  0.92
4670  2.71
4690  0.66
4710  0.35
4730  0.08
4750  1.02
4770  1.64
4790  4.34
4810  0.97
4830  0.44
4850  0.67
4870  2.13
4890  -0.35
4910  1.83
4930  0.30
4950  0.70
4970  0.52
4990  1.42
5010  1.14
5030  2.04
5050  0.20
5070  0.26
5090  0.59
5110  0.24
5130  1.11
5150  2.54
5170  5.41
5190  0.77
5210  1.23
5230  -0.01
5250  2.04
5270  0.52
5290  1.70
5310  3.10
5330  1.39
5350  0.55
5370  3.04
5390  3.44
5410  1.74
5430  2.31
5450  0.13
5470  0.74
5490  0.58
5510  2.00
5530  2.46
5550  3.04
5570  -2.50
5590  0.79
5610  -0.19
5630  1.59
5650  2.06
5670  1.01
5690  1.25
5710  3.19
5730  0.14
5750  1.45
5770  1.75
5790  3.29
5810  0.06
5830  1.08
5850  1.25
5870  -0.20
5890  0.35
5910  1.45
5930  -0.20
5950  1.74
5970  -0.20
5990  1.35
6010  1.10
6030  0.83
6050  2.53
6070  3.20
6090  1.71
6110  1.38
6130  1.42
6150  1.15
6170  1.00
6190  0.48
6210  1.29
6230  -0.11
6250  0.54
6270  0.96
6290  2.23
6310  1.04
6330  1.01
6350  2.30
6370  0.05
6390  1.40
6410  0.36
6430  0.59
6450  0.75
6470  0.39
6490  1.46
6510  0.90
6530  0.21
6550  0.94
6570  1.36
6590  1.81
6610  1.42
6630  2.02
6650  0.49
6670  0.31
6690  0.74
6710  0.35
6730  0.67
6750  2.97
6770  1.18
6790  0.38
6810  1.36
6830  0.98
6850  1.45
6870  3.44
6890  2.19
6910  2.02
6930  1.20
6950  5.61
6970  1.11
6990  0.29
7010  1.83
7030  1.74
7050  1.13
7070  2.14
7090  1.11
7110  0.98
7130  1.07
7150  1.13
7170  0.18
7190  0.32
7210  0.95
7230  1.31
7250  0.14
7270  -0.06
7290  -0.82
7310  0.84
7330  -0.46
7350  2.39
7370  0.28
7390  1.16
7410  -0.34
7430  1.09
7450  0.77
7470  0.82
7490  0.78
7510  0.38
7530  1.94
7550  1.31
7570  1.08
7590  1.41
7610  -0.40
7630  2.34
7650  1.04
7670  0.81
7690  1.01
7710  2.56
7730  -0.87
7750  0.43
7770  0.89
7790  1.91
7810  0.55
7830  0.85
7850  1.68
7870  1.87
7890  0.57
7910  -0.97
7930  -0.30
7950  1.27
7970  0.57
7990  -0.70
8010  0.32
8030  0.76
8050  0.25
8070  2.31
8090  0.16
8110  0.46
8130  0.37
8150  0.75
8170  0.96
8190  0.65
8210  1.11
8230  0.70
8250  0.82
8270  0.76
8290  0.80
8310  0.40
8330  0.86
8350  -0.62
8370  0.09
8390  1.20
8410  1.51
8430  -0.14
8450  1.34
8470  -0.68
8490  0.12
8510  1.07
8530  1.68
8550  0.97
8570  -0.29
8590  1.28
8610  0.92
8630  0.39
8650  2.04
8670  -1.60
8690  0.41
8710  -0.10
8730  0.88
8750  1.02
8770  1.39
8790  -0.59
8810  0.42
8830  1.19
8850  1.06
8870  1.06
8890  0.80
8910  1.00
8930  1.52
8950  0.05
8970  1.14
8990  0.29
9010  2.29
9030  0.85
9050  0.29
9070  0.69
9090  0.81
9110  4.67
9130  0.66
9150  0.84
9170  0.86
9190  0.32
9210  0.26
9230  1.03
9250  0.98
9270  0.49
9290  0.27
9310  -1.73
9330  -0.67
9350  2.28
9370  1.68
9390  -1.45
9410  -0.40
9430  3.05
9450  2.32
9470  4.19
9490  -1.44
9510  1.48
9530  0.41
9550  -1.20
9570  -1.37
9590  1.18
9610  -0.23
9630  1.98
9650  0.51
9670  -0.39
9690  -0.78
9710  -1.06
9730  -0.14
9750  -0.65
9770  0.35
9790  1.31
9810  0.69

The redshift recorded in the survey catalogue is 0.386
